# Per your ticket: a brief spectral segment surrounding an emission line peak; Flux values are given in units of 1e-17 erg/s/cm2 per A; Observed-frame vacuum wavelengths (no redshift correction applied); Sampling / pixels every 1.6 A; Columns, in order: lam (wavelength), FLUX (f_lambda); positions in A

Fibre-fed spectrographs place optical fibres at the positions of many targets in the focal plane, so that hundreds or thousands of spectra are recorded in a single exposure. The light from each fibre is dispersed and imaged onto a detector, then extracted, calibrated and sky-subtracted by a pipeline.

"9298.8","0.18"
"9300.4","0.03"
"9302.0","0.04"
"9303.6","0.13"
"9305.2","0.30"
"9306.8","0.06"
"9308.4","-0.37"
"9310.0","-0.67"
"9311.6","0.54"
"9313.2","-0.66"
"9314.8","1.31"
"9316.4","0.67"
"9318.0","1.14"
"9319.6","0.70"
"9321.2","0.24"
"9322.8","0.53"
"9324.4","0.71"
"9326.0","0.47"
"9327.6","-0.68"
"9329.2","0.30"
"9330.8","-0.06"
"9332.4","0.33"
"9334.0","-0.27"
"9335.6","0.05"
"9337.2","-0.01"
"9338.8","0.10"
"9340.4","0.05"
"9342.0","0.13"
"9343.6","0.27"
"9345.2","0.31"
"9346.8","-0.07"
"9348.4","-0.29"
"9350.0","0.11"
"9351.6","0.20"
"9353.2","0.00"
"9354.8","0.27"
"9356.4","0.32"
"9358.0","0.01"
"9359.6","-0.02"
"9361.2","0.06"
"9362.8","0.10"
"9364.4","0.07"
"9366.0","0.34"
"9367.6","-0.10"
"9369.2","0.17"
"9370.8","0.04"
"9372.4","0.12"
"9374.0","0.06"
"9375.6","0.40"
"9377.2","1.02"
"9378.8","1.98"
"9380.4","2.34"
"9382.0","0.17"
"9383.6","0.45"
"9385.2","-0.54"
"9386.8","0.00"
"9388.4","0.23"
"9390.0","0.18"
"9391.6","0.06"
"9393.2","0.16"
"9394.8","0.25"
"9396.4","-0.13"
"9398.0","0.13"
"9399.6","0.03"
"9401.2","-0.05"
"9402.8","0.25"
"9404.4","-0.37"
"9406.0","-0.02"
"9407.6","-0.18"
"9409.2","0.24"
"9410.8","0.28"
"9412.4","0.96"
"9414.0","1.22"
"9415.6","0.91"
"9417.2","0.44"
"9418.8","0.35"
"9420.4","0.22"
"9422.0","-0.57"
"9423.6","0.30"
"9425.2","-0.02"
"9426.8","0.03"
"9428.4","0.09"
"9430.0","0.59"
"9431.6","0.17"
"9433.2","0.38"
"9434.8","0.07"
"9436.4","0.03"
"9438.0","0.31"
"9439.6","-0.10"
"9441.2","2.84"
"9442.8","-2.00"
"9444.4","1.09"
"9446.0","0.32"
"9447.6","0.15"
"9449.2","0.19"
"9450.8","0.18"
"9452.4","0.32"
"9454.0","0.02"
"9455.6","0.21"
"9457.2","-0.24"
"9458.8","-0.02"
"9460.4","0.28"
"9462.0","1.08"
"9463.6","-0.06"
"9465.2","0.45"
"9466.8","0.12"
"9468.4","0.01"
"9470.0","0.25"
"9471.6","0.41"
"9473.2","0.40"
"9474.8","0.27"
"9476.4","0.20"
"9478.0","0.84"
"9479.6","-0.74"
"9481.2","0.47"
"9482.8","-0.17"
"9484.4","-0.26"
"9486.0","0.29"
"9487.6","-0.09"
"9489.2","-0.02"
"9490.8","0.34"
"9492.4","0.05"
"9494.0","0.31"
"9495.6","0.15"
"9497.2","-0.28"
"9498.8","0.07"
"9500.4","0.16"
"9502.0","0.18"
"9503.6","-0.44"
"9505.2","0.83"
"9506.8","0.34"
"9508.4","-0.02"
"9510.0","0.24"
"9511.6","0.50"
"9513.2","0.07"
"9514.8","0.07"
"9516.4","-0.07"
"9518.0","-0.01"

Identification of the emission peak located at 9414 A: [O III] 5007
